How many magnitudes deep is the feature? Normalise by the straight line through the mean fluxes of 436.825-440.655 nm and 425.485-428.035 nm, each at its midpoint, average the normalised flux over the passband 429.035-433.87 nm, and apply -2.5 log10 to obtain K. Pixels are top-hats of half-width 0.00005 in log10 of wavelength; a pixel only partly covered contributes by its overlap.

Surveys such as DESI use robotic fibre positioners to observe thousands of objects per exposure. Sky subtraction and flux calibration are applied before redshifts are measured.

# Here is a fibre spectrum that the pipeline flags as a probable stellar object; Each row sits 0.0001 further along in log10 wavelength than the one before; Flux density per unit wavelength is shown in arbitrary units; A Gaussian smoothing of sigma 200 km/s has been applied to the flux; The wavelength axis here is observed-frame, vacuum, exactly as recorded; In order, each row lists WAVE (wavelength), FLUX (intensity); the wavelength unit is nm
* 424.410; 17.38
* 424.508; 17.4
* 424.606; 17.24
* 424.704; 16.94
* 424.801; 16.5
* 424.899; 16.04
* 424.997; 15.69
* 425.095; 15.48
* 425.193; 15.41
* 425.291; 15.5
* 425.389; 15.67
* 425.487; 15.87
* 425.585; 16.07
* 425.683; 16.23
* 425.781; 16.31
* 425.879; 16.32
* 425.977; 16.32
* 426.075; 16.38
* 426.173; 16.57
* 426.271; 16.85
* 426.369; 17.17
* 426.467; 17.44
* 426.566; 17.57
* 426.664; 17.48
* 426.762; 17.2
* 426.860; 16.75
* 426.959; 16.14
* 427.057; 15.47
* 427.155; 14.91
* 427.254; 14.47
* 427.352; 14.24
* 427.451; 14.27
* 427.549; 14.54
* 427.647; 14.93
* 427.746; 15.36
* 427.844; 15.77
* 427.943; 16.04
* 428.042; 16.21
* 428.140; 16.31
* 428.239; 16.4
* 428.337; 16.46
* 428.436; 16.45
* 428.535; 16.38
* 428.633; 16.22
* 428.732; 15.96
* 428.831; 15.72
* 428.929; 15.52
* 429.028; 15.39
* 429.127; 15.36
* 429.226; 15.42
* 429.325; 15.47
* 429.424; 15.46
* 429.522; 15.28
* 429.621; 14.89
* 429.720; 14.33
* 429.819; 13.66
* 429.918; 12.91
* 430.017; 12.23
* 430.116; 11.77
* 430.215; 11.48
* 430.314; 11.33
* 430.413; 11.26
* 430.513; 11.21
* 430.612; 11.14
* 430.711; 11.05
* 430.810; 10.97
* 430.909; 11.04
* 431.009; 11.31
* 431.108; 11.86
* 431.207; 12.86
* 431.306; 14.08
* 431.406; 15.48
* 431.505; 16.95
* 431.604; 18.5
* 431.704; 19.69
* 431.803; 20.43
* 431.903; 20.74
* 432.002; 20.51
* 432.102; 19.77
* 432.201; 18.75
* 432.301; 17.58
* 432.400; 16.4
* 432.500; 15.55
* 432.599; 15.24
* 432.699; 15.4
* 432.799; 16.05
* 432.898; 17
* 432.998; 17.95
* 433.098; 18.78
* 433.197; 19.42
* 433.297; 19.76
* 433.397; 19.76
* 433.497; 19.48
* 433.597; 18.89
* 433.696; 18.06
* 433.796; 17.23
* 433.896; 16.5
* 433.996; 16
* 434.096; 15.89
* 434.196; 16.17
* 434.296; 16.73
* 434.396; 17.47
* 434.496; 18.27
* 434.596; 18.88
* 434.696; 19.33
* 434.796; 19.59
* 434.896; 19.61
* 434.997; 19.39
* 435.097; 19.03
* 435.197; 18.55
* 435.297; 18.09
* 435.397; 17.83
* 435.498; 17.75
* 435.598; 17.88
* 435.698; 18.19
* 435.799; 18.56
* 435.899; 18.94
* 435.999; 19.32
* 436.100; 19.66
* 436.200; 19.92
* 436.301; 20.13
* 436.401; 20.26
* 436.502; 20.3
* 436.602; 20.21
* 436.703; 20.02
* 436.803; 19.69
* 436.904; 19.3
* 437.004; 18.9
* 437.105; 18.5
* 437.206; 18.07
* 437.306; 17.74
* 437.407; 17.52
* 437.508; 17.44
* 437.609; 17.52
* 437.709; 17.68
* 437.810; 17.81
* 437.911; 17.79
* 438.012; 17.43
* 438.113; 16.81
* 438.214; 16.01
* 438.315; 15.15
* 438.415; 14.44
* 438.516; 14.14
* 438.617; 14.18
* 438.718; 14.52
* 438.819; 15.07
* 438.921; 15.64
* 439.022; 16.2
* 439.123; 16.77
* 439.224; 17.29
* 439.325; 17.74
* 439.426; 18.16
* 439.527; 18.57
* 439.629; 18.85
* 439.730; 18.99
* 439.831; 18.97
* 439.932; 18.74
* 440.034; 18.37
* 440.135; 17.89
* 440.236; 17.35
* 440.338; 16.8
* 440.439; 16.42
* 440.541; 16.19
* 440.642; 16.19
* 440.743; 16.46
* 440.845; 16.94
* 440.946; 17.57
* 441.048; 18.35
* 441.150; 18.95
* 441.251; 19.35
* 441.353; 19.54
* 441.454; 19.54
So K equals 0.058 mag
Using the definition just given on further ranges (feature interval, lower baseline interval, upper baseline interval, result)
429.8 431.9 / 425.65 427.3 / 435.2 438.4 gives 0.26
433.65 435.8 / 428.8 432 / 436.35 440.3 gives -0.12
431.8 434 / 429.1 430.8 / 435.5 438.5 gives -0.18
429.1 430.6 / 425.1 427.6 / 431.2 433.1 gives 0.25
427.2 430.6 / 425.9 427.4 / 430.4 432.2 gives 0.08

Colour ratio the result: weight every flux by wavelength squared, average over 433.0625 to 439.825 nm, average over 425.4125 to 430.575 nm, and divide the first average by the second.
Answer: 1.2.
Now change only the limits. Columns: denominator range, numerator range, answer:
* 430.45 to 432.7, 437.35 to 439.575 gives 1.10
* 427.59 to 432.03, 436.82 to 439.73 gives 1.20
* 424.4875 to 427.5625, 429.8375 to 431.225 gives 0.73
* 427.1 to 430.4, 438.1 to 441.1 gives 1.19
